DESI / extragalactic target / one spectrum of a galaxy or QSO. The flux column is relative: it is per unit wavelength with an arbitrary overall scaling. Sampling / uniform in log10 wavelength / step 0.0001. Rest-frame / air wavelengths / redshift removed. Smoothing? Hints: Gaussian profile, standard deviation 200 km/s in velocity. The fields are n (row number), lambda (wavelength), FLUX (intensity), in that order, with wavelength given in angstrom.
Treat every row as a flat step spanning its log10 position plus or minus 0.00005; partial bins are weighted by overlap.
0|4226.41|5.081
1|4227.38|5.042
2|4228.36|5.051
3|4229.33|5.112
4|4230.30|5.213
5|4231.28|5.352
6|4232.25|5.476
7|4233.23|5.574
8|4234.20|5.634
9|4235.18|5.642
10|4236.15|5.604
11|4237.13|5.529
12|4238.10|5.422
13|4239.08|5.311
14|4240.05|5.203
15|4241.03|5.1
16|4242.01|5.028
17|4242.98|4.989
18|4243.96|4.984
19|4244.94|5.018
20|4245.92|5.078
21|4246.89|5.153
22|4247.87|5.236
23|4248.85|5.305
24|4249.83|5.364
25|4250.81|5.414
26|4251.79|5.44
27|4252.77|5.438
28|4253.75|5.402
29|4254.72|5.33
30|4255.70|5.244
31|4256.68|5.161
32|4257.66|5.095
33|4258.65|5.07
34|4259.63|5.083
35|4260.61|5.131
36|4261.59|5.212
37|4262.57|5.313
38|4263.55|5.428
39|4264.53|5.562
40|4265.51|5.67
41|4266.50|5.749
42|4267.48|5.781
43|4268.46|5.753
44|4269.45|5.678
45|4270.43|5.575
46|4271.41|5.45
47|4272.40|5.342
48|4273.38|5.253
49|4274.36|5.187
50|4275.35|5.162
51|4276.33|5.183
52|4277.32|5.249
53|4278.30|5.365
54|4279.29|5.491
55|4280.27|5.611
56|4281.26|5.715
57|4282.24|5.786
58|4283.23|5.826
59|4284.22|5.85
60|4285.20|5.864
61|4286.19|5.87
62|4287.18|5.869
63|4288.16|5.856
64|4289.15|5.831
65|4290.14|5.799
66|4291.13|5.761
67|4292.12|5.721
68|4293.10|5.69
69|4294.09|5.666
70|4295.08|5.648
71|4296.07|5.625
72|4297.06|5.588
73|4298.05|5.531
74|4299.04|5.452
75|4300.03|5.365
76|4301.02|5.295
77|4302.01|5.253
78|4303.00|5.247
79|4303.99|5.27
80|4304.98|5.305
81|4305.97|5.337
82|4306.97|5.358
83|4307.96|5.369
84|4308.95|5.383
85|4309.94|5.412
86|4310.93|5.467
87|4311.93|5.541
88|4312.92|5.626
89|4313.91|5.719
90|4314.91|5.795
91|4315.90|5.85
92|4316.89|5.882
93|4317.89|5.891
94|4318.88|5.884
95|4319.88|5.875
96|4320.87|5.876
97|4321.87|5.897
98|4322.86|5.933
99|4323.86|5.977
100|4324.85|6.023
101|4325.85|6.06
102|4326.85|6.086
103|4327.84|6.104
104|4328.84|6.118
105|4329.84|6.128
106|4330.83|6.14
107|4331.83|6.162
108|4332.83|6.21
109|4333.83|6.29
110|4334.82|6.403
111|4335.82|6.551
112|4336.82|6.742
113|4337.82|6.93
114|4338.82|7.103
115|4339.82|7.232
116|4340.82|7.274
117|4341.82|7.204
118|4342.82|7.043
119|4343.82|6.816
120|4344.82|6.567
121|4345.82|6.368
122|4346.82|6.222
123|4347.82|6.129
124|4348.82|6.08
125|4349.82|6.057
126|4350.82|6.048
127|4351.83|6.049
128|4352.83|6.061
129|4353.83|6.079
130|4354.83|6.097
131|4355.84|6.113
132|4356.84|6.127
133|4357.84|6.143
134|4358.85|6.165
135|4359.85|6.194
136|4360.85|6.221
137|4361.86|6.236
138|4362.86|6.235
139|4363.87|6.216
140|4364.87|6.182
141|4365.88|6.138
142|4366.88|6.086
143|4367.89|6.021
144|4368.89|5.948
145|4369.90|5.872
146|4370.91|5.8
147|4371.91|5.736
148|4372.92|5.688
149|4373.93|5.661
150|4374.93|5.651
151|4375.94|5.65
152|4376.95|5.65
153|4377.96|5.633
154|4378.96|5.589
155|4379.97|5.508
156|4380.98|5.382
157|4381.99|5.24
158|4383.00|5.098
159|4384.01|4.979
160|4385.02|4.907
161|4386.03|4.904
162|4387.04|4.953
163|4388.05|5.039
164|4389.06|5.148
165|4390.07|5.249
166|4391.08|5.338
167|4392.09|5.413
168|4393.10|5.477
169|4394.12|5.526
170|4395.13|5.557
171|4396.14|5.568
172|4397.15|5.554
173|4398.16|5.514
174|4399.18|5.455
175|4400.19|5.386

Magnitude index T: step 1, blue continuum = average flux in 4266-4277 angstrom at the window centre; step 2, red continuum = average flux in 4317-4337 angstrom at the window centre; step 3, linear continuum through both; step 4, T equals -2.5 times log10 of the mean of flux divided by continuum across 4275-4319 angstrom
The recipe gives 0.03 mag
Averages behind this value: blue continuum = 5.46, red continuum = 6.1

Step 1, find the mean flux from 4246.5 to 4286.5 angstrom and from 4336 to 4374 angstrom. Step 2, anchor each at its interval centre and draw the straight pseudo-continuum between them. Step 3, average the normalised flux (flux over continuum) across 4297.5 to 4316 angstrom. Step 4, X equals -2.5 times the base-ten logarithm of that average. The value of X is 0.07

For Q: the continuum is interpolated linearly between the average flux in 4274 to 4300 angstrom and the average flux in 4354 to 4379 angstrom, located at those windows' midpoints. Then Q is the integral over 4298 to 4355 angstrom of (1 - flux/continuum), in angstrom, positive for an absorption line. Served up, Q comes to -2.2 angstrom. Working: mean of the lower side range 5.62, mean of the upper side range 5.97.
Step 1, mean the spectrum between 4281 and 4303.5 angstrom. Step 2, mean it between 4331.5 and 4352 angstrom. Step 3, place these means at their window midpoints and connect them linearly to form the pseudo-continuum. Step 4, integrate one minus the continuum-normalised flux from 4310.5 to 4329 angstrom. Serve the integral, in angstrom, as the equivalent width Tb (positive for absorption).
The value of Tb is 0.9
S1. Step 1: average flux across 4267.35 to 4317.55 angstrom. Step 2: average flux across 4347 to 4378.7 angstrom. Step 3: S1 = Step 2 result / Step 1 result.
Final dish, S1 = 1.08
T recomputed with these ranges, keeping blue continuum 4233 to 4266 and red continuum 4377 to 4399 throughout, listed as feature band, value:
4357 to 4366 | -0.17 mag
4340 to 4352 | -0.22 mag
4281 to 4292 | -0.10 mag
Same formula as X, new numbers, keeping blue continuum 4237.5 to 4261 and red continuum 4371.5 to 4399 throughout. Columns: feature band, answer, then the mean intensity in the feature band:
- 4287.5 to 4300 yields -0.080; 5.67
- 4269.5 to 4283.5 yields -0.040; 5.45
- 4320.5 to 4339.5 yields -0.177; 6.26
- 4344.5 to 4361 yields -0.153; 6.16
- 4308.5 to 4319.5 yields -0.076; 5.68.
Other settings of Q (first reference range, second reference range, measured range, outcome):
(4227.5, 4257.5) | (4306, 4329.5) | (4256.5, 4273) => 0.05 angstrom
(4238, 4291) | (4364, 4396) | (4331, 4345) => -3.21 angstrom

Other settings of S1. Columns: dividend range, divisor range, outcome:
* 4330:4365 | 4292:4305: 1.17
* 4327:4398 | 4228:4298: 1.10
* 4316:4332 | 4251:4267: 1.12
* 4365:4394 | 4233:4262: 1.04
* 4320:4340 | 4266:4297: 1.12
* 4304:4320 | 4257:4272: 1.03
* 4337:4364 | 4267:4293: 1.14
